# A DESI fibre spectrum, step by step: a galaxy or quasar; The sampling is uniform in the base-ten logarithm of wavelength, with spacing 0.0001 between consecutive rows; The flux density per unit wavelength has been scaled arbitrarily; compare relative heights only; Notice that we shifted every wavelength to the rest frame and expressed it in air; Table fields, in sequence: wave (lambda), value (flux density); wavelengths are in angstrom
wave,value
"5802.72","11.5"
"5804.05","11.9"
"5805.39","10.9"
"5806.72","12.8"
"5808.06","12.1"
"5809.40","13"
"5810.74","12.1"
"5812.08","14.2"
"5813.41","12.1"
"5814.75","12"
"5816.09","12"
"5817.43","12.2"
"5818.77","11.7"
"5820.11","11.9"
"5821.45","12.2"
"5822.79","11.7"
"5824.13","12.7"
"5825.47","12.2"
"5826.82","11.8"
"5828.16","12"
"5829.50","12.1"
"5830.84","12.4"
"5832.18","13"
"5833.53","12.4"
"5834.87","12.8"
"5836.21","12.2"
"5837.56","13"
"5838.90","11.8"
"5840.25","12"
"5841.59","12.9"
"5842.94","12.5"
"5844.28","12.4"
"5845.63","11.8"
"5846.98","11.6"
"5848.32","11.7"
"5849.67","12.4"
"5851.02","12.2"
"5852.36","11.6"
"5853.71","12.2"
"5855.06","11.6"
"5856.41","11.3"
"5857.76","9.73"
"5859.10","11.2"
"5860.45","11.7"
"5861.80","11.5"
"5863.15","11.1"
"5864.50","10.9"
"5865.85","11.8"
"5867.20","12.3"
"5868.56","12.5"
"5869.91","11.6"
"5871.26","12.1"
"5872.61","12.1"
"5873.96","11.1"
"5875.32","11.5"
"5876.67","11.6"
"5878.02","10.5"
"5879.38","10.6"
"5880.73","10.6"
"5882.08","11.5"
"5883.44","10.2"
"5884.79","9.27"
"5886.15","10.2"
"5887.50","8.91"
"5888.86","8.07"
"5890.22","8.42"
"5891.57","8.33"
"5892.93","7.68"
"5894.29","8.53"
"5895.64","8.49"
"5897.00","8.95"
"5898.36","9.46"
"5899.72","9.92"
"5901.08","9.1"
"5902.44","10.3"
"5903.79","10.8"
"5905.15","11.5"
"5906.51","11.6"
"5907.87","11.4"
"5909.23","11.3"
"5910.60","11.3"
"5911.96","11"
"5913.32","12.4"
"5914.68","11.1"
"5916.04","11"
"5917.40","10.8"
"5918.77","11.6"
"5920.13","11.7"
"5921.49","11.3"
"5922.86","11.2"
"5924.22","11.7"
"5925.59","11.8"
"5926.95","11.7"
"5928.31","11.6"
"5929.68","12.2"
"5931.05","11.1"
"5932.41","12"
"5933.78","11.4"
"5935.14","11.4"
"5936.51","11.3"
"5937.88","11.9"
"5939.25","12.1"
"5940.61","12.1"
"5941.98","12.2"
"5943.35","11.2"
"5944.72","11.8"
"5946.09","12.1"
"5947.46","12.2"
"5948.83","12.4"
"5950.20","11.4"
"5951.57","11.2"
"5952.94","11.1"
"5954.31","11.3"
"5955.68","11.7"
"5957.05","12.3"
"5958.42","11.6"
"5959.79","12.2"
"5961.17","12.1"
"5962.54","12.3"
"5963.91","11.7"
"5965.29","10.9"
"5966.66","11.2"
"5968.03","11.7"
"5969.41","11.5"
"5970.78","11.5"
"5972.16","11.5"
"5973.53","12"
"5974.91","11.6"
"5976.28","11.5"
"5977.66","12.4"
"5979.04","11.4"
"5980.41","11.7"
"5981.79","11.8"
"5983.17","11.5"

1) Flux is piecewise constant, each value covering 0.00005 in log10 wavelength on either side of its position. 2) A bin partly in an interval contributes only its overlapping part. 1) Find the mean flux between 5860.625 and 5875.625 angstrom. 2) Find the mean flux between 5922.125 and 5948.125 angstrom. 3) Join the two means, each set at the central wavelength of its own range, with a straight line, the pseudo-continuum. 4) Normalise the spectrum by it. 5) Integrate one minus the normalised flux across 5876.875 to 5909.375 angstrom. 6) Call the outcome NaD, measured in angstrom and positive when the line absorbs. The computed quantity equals 5.2 angstrom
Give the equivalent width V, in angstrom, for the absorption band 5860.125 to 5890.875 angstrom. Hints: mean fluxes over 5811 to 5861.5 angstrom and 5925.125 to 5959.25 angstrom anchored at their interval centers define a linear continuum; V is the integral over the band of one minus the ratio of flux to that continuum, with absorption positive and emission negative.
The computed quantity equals 2.8 angstrom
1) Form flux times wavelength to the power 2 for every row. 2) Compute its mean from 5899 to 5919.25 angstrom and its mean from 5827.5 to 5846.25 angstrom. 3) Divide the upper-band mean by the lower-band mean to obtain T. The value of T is 0.91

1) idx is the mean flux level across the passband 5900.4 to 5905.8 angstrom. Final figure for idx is 10.4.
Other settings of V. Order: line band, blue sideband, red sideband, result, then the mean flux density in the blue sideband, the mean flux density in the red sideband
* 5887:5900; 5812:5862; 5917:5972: 3.5 angstrom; 12.1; 11.7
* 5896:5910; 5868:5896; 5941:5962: 0.4 angstrom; 10.2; 11.8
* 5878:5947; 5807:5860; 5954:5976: 6.4 angstrom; 12.1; 11.7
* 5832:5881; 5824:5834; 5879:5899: -4.0 angstrom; 12.3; 9.26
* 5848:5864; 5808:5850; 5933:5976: 0.9 angstrom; 12.3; 11.7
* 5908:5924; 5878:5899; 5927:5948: -1.0 angstrom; 9.32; 11.8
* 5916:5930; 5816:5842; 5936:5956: 0.4 angstrom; 12.2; 11.7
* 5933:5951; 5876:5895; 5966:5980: -1.5 angstrom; 9.6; 11.6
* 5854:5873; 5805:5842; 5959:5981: 0.9 angstrom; 12.3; 11.7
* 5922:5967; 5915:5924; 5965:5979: -1.1 angstrom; 11.3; 11.6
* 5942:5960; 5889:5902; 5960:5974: -1.2 angstrom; 8.76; 11.7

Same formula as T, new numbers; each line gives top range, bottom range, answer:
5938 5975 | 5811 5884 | 1.03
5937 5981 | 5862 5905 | 1.17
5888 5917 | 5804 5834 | 0.84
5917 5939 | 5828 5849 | 0.97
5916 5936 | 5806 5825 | 0.97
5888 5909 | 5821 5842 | 0.79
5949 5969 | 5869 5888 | 1.10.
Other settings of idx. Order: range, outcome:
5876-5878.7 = 11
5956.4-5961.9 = 12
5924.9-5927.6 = 11.7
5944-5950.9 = 12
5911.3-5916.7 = 11.4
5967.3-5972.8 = 11.5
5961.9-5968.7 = 11.6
